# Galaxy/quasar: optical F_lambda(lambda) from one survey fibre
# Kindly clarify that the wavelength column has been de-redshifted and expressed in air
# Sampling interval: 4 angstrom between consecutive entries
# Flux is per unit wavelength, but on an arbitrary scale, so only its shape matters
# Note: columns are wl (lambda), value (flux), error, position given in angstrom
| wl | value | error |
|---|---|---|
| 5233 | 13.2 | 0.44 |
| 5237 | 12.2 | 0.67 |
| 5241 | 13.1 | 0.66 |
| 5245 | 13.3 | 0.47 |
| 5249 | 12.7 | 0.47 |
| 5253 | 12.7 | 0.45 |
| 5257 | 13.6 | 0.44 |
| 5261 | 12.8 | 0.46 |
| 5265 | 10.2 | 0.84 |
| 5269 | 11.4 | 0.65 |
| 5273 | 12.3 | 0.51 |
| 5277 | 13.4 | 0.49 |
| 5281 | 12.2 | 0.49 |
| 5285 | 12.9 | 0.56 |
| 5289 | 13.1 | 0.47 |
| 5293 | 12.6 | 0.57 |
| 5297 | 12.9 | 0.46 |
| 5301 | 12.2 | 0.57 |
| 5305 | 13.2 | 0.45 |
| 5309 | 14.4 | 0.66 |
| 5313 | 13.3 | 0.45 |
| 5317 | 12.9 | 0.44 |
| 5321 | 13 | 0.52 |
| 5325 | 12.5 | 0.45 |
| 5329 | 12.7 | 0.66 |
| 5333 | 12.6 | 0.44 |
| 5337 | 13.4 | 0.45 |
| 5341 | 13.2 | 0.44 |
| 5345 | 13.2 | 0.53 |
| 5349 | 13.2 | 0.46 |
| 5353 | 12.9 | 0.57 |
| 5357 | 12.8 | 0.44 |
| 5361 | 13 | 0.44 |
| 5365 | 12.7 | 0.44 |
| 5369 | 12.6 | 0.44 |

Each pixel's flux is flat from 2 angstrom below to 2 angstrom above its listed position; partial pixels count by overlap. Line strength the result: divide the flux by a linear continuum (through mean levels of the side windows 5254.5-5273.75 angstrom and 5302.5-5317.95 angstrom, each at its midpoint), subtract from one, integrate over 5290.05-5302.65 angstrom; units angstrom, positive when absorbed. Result 0.4 angstrom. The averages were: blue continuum 12.1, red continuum 13.4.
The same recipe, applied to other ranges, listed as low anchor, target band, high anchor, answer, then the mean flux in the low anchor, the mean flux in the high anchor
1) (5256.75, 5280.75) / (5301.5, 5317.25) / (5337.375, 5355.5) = -0.9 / 12.2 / 13.1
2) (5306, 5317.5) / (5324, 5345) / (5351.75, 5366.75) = 0.5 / 13.6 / 12.8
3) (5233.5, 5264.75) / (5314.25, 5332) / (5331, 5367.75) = 0.2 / 12.8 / 13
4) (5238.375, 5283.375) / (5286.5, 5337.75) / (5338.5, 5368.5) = -0.8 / 12.5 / 13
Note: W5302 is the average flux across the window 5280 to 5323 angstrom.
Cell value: 13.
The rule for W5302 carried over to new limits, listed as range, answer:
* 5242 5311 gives 12.7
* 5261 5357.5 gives 12.8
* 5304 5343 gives 13.1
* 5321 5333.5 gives 12.7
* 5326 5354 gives 13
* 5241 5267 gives 12.6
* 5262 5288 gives 12.1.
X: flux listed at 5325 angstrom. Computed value 12.5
